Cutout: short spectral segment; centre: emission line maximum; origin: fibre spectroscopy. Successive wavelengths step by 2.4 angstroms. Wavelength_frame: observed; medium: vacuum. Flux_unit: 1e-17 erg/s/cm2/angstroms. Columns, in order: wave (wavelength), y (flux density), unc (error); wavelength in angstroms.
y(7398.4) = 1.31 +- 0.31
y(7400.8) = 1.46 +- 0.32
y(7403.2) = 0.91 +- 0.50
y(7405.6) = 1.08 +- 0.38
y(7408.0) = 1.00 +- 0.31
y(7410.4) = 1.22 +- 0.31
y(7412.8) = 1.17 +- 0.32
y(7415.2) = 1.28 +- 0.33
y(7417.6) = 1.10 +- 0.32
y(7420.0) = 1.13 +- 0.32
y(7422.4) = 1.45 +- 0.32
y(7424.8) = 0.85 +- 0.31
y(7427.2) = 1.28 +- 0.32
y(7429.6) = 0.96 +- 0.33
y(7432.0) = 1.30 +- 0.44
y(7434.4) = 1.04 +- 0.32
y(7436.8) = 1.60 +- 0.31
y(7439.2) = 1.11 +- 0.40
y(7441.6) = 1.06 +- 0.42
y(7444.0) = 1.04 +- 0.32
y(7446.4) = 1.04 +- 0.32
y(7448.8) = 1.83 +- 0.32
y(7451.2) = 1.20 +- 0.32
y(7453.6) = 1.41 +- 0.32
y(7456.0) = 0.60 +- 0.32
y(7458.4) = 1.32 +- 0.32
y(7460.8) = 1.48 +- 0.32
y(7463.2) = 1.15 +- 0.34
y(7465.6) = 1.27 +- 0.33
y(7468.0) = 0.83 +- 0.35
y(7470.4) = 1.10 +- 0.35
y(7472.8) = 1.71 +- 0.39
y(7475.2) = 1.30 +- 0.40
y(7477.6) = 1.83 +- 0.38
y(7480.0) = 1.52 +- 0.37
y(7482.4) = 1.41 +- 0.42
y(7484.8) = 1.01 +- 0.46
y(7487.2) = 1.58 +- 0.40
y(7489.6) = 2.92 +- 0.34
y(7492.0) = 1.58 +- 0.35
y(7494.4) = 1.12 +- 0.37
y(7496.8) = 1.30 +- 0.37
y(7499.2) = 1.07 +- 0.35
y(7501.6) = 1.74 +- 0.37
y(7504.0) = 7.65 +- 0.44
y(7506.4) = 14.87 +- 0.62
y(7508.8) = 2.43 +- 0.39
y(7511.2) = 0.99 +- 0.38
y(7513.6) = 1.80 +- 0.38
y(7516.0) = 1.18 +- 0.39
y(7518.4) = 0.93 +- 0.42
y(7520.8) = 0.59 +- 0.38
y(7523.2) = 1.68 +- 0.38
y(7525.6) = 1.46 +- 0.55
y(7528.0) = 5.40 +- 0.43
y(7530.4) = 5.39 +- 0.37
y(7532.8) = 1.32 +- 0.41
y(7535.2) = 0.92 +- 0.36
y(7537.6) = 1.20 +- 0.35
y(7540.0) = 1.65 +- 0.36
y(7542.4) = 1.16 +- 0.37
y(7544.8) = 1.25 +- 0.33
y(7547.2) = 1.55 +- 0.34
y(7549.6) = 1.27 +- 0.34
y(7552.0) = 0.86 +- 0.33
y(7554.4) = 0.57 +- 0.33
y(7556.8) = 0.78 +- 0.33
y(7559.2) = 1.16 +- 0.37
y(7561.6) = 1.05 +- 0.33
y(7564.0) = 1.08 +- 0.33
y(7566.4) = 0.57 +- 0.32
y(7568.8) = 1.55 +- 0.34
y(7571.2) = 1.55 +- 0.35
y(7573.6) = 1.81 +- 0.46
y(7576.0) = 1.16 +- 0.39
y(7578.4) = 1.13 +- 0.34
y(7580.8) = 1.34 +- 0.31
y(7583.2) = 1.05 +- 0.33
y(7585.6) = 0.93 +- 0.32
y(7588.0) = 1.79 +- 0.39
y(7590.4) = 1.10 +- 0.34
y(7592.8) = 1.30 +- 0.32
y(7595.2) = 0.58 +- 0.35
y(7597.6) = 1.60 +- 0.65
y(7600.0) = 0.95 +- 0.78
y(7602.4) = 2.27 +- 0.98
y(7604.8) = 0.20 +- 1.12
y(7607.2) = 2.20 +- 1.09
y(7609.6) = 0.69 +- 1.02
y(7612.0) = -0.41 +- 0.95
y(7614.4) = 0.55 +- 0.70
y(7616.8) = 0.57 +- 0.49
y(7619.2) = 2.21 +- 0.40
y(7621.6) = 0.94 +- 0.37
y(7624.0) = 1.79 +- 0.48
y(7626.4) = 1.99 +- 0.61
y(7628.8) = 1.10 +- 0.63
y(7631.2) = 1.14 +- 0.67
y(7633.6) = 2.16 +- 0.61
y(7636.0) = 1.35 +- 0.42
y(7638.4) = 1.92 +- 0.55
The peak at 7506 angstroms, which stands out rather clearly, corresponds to H-alpha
